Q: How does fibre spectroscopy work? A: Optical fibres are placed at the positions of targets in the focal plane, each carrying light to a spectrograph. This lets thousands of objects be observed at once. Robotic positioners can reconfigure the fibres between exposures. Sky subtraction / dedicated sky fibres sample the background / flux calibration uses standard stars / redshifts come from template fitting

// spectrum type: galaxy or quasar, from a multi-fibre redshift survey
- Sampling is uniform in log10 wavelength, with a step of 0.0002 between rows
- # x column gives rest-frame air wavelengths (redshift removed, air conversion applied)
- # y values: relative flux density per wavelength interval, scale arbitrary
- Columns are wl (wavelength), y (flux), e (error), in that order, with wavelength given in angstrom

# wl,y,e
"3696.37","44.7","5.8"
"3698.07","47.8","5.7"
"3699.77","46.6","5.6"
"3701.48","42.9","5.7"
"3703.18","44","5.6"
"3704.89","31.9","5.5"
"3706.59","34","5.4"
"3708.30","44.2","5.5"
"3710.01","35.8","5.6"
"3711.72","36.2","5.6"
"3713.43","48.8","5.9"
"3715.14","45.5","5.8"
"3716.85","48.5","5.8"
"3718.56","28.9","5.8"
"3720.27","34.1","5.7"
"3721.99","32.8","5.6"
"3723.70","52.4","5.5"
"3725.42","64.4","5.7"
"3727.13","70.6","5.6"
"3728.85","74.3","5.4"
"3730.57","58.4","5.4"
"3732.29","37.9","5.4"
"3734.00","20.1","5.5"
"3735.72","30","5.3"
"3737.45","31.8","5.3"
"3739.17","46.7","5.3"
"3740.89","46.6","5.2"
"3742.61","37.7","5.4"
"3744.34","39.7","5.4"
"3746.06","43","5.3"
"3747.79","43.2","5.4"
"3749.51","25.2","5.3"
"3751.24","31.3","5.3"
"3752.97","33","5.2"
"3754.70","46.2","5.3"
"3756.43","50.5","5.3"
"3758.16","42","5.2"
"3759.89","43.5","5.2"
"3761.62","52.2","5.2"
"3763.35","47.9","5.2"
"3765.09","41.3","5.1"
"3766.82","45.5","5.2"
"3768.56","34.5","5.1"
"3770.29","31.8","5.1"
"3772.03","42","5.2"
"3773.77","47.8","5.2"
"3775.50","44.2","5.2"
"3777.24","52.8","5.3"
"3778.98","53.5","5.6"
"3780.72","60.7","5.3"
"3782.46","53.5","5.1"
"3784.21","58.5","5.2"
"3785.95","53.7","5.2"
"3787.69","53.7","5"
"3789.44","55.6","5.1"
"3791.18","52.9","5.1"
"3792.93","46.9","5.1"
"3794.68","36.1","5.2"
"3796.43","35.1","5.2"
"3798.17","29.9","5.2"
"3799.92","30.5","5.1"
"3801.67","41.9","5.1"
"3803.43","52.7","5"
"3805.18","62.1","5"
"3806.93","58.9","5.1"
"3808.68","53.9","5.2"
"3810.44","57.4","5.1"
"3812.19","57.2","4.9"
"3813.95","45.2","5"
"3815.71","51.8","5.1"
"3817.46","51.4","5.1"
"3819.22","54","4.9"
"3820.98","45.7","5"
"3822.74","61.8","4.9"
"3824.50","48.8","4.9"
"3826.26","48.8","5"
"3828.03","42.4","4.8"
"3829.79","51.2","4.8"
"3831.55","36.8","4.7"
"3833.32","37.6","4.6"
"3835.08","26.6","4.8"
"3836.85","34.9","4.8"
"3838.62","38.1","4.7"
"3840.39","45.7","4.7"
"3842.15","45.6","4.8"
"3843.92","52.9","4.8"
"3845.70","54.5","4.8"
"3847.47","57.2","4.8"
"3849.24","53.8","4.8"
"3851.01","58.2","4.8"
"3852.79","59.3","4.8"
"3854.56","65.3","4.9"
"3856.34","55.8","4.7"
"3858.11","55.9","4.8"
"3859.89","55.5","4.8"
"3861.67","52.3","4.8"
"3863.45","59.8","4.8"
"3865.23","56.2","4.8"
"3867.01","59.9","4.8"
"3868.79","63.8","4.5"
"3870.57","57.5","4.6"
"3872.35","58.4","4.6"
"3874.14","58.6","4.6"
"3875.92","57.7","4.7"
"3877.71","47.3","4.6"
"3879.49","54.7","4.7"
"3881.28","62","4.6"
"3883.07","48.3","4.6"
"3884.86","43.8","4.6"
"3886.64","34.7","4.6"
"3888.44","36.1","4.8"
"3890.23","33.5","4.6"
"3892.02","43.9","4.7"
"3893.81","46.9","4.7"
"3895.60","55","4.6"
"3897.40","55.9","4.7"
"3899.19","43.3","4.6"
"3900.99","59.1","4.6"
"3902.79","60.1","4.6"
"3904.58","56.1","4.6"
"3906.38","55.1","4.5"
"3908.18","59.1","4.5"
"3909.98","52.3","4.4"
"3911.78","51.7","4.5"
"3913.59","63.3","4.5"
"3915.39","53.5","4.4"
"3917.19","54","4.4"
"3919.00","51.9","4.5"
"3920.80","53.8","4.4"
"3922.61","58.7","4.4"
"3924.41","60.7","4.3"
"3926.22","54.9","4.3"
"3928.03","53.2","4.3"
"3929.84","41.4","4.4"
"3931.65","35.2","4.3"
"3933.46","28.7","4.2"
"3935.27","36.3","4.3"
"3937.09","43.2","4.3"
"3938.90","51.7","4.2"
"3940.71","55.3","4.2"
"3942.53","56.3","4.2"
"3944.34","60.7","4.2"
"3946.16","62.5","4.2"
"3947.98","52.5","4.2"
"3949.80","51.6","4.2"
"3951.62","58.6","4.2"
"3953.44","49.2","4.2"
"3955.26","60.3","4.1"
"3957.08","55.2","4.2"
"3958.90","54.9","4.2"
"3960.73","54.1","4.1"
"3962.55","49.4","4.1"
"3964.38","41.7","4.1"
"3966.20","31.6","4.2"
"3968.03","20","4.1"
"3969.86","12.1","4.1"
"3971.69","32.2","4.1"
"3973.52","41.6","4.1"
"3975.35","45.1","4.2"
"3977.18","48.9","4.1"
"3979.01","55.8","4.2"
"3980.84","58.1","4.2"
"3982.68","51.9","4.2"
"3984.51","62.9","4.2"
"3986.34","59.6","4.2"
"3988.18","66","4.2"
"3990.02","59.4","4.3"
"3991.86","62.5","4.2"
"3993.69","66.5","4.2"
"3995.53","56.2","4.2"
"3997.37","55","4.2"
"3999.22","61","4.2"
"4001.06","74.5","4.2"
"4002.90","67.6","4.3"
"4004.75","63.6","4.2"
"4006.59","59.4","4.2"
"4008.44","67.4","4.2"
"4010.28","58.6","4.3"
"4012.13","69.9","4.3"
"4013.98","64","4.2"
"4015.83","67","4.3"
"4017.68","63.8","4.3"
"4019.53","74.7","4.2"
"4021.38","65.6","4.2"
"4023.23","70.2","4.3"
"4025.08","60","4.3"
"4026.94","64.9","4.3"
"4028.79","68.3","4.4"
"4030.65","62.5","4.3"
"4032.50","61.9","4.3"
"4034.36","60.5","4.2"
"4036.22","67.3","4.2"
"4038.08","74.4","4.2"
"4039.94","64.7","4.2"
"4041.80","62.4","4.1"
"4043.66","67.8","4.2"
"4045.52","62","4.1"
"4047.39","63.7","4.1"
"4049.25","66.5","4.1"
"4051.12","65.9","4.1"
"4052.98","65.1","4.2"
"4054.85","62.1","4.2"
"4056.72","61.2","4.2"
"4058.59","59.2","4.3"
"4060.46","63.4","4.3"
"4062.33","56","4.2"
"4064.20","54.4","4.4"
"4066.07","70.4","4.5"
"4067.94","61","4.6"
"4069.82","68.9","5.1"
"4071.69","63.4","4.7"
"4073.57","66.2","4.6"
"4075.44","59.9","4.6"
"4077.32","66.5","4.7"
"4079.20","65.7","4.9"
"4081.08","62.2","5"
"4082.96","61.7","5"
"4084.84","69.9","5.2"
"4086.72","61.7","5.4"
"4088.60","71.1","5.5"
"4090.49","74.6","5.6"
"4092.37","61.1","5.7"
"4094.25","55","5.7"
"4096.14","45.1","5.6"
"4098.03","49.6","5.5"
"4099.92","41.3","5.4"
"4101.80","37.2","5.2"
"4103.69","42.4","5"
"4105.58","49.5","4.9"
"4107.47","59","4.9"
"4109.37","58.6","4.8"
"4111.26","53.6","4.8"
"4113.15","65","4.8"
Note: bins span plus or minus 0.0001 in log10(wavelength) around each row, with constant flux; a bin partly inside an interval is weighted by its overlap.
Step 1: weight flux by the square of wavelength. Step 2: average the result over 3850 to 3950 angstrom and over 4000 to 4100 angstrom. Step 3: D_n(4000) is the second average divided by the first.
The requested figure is 1.3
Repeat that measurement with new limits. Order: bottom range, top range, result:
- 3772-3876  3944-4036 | 1.22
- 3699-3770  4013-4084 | 1.78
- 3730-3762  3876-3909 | 1.36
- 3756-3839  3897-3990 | 1.16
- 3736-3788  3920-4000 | 1.27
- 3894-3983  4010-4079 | 1.36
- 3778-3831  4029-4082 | 1.45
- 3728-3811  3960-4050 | 1.46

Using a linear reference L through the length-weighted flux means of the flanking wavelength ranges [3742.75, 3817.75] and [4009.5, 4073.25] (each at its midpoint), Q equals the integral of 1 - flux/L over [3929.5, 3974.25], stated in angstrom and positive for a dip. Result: 9.7 angstrom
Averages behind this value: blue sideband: 46.2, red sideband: 64.5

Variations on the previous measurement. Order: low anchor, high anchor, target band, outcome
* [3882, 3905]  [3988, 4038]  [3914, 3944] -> 1.51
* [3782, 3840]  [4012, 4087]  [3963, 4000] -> 6.44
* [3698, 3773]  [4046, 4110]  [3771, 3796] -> -3.14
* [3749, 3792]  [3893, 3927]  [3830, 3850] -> 2.59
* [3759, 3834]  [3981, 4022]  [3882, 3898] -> 3.15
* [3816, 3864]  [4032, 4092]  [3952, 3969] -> 3.30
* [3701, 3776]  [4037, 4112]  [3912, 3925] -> -1.02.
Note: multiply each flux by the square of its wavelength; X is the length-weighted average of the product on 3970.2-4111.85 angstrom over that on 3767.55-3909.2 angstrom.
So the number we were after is 1.34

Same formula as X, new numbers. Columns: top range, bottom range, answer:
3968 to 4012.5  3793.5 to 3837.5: 1.32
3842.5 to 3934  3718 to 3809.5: 1.25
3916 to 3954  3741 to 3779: 1.33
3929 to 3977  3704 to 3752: 1.22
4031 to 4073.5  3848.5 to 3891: 1.30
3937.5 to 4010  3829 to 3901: 1.12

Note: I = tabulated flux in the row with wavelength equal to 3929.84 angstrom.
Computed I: 41.4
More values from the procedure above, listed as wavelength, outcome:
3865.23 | 56.2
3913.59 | 63.3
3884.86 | 43.8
